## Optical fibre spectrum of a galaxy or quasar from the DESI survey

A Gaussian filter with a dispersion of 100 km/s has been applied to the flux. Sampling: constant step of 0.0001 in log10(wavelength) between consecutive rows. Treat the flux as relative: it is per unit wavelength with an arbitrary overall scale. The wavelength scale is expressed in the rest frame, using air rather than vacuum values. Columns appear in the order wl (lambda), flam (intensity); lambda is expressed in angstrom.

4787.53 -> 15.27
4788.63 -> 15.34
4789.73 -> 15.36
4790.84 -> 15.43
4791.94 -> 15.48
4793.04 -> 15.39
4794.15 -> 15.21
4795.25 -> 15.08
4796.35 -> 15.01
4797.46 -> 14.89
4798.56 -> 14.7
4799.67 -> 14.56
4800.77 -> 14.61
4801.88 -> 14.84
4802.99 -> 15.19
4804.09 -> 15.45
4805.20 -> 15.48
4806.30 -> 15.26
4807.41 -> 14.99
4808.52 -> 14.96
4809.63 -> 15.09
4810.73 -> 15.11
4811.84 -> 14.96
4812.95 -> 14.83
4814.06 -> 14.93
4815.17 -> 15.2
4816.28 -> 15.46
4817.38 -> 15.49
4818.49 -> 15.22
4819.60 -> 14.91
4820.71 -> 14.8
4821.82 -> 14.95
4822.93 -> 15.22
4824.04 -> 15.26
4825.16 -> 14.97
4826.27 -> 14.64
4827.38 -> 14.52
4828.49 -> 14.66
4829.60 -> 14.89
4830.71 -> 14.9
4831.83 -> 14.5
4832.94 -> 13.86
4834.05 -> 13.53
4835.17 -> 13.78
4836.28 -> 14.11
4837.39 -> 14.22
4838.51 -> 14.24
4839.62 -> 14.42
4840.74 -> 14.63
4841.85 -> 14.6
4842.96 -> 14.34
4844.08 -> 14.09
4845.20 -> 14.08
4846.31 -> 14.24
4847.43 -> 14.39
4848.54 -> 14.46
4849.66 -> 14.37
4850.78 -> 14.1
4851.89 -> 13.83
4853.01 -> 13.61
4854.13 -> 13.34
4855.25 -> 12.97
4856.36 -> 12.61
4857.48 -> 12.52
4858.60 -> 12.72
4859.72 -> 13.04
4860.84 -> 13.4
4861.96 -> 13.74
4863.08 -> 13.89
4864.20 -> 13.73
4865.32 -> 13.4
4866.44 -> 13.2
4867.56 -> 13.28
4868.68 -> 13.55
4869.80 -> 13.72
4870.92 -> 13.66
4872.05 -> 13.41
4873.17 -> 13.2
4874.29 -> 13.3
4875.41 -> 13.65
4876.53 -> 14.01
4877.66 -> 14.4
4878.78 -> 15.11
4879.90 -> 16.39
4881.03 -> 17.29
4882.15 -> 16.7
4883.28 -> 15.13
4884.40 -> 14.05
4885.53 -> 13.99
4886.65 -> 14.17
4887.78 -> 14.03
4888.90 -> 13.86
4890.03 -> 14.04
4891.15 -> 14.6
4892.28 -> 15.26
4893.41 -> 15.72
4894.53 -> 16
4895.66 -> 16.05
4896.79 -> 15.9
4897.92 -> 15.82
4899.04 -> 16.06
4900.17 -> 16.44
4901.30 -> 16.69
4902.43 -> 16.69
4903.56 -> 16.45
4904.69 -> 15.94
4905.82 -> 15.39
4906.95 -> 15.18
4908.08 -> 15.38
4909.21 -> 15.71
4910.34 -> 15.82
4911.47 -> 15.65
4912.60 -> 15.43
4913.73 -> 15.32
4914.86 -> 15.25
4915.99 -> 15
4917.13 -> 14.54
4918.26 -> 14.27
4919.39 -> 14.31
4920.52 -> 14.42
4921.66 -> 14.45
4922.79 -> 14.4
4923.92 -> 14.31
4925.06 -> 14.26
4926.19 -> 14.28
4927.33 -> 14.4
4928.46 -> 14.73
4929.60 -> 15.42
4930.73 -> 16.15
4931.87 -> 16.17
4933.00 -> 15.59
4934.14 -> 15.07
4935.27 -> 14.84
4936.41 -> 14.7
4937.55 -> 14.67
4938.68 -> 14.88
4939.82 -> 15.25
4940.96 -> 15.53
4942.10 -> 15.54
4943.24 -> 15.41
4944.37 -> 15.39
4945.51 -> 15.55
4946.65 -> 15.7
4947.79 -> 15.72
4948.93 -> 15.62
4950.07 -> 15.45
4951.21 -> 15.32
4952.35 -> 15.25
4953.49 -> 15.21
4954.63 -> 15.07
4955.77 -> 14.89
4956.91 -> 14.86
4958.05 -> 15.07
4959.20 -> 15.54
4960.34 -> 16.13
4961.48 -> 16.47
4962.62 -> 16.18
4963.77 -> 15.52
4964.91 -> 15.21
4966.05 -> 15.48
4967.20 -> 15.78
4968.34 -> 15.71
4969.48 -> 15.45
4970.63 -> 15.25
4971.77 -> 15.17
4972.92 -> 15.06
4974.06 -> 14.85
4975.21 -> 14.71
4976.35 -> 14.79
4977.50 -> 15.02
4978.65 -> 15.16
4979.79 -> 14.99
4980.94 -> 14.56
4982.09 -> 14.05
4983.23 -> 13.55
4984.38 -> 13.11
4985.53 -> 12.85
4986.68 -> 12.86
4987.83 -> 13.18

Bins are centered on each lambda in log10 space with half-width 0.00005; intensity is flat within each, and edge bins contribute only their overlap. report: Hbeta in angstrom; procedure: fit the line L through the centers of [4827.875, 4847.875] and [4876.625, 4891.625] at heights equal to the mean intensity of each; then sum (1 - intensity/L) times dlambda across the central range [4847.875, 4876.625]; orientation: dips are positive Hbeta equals 2.2 angstrom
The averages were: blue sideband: 14.3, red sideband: 14.9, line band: 13.5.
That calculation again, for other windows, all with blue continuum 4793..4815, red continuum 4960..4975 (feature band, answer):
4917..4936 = 0.7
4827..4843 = 0.8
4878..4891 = 0.3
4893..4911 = -0.7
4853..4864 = 1.5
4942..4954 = 0.0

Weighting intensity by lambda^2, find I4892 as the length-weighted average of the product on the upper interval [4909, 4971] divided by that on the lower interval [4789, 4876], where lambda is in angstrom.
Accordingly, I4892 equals 1.1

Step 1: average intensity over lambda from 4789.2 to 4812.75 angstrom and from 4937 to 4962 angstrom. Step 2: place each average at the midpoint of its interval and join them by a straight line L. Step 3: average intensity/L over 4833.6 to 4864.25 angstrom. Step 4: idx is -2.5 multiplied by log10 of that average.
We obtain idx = 0.10 mag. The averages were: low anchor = 15.1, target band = 13.8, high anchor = 15.4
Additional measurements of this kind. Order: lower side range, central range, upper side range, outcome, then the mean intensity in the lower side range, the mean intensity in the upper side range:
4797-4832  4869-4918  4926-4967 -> 0.01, 15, 15.4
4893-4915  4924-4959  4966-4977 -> 0.02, 15.9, 15.2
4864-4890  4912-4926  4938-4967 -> 0.02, 14.2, 15.4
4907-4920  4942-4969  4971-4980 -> -0.03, 15.2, 15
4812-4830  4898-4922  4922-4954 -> -0.02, 15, 15.2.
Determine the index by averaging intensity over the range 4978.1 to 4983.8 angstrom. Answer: 14.5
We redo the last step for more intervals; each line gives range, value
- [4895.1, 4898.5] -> 15.9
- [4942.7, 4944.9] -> 15.5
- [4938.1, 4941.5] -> 15.2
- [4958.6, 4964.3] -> 15.9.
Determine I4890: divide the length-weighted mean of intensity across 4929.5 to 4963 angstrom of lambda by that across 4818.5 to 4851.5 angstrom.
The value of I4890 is 1.1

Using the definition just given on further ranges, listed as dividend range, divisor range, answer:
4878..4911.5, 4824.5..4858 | 1.10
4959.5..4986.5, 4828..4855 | 1.05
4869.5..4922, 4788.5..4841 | 1.01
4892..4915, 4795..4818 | 1.05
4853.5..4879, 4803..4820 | 0.89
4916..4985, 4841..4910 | 1.04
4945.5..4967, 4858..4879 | 1.14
